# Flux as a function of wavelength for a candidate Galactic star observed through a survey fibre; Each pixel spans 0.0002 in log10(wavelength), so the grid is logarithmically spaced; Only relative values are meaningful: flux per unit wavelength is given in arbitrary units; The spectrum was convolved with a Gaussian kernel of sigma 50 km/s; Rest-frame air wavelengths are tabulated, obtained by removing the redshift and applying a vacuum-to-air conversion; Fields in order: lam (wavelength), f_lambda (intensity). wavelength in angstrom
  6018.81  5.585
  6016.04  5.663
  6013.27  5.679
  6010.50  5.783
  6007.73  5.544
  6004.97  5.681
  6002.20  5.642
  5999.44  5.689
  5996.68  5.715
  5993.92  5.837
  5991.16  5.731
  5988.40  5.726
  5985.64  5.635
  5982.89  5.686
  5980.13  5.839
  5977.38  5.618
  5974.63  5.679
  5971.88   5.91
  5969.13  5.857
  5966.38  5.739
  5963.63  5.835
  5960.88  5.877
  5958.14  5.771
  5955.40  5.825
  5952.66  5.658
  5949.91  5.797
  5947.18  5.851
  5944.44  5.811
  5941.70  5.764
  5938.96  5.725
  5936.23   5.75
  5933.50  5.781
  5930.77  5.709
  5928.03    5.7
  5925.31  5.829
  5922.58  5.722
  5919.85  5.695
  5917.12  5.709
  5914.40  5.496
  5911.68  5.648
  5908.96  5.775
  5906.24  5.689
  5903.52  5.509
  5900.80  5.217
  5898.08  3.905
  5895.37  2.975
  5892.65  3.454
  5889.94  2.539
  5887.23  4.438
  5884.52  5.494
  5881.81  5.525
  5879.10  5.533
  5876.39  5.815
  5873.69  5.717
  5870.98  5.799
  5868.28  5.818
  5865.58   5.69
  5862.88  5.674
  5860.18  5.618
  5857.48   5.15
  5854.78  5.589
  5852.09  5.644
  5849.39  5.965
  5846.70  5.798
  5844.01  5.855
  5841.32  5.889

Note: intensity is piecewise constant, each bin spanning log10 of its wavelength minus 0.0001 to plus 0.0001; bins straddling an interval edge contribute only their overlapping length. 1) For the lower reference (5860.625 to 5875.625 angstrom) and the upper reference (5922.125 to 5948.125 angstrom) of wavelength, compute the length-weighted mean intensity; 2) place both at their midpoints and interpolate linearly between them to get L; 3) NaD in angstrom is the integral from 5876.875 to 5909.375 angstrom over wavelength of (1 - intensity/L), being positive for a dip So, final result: 6.1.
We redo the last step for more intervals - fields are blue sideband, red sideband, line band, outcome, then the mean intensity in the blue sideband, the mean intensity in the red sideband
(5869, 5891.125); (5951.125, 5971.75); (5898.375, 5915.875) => -0.3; 5.15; 5.8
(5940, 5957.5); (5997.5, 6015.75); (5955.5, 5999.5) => -0.3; 5.78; 5.67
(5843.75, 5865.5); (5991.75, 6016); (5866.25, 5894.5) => 3.3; 5.65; 5.7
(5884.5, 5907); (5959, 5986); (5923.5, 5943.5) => -3.0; 4.26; 5.77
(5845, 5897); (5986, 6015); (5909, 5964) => -3.1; 5.17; 5.7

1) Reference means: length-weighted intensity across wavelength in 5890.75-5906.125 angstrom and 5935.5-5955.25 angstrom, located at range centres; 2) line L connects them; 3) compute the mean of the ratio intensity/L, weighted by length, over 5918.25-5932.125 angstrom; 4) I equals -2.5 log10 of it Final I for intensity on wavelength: -0.12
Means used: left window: 4.27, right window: 5.77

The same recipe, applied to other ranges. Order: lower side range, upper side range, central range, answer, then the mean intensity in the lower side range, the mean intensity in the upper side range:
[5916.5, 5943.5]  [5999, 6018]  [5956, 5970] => -0.02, 5.74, 5.67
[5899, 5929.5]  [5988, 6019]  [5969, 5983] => -0.02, 5.61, 5.69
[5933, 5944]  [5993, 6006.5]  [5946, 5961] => -0.01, 5.76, 5.71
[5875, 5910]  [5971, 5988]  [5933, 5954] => -0.09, 4.75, 5.72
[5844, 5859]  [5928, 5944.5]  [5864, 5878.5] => -0.02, 5.65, 5.74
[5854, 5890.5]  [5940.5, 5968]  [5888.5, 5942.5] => 0.09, 5.37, 5.79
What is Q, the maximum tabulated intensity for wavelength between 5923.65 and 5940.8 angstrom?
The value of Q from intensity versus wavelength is 5.829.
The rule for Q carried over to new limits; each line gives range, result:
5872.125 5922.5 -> 5.815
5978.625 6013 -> 5.839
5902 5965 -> 5.877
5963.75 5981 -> 5.91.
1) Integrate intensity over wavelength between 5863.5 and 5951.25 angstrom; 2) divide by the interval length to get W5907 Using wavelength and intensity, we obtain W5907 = 5.34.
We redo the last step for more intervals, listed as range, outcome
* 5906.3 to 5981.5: 5.75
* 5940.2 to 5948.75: 5.81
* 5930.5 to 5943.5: 5.75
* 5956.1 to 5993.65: 5.77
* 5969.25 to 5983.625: 5.76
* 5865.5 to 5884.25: 5.69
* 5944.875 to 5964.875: 5.8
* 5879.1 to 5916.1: 4.78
